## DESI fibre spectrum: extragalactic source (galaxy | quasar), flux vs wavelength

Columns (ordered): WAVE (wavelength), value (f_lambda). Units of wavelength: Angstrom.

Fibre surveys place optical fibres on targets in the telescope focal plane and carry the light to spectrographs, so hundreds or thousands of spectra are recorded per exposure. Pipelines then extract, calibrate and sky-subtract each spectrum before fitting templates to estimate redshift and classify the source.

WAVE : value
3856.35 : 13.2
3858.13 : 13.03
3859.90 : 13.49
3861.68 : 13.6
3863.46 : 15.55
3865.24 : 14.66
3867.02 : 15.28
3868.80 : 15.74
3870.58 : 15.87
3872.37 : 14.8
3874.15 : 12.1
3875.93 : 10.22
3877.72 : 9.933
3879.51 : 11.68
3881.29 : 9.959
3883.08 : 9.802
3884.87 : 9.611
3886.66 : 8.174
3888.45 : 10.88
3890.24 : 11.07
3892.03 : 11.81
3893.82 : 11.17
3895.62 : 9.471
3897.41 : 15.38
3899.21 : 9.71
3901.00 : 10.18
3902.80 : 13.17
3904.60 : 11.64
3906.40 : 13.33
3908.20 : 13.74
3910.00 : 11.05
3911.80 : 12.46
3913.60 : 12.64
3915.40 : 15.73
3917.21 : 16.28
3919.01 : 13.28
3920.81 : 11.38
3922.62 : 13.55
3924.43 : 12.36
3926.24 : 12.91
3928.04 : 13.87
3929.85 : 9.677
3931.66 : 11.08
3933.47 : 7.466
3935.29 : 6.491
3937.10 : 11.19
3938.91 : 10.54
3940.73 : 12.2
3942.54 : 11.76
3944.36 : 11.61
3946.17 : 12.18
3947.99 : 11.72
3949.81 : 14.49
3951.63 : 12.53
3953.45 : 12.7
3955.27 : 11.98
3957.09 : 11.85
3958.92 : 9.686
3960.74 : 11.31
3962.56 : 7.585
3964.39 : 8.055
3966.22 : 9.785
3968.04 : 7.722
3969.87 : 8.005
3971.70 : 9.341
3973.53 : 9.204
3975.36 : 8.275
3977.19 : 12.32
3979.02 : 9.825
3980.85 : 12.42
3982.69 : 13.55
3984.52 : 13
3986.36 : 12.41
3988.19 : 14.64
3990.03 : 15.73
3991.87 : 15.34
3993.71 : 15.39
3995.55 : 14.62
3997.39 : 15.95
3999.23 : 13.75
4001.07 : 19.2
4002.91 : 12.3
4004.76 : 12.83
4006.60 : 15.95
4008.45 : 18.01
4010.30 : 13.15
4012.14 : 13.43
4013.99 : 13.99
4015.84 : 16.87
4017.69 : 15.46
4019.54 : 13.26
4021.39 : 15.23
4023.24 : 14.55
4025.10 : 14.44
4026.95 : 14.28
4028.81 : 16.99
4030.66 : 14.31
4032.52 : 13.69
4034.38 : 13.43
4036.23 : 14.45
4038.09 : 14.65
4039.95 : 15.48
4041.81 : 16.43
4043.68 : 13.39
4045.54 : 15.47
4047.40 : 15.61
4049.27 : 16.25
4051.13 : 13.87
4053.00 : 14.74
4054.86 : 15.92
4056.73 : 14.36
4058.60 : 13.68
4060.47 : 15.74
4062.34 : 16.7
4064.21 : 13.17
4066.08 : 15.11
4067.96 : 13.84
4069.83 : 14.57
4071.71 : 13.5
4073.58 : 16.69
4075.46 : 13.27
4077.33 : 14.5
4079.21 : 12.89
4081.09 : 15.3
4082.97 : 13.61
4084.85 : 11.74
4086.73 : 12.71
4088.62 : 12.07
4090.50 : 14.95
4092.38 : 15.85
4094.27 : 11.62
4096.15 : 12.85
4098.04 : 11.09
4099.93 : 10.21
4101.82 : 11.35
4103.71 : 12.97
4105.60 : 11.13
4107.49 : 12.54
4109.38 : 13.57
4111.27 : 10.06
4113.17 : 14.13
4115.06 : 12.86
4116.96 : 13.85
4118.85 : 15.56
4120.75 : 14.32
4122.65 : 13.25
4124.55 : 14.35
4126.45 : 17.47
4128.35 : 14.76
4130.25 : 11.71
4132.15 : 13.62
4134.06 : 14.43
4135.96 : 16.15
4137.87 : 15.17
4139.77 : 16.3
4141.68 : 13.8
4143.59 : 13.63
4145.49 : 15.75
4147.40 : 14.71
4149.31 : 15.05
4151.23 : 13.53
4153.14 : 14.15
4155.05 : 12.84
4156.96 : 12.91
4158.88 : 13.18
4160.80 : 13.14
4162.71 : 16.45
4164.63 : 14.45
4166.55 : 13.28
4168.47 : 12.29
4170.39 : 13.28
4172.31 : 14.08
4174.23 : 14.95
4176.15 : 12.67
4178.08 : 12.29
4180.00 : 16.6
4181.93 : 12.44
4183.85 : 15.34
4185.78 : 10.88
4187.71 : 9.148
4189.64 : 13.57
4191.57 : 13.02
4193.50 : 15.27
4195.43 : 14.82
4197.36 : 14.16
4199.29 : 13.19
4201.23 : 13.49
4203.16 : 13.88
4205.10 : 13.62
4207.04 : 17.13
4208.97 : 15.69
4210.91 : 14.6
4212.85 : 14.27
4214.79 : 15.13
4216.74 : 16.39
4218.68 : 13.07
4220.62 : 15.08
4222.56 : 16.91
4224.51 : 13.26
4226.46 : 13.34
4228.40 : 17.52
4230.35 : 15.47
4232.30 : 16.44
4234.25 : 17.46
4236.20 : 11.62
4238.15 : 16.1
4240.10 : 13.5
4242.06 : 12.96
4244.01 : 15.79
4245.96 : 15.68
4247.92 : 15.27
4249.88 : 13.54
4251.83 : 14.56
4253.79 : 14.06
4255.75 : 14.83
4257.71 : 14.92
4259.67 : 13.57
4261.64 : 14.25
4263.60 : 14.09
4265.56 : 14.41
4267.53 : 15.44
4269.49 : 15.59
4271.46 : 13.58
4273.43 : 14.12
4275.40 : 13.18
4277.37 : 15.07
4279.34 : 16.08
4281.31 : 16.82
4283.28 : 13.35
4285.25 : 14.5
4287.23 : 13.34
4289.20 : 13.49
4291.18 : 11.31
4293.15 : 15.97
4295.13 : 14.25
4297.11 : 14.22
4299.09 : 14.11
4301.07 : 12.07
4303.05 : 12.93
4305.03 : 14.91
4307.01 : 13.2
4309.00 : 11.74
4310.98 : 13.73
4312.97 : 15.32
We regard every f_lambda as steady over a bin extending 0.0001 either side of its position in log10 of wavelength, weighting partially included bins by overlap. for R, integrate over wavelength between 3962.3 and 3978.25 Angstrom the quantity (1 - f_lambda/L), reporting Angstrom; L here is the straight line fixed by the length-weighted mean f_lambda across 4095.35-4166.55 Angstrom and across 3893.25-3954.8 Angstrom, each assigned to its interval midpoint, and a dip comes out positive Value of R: 4.40 Angstrom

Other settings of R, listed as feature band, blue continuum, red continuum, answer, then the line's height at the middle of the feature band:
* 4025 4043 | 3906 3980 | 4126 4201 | -3.5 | 12.4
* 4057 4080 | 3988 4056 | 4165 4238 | 0.4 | 14.8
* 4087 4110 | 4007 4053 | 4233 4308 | 3.5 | 14.7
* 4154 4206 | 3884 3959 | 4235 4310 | 0.1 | 13.5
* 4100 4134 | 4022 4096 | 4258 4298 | 2.6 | 14.4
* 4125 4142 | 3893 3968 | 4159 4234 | -1.5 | 13.6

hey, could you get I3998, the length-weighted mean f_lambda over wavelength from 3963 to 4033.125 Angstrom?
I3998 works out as 13.3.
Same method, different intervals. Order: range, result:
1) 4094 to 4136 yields 13.2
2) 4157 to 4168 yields 13.9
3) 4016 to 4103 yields 14.2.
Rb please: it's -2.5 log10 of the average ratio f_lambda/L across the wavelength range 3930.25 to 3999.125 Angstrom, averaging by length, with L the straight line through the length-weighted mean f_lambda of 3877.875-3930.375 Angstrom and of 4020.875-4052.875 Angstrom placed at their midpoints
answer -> 0.16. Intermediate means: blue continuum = 11.9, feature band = 11.5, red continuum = 14.8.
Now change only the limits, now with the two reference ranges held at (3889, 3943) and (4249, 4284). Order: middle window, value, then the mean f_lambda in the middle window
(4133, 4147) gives -0.109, 15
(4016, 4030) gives -0.180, 15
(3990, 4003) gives -0.231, 15.4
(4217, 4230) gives -0.057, 15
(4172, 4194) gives 0.049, 13.3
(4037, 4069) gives -0.159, 15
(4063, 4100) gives -0.036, 13.6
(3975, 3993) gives -0.045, 12.9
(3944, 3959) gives -0.007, 12.2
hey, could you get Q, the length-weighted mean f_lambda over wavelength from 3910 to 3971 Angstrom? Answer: 11.4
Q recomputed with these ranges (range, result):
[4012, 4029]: 14.8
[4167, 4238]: 14.3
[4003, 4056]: 14.8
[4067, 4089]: 13.8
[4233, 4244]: 14.5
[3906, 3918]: 13.6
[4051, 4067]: 14.9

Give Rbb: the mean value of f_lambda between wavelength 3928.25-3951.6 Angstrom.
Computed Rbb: 11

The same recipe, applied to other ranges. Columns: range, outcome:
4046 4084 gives 14.7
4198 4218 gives 14.7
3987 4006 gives 15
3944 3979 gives 10.5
